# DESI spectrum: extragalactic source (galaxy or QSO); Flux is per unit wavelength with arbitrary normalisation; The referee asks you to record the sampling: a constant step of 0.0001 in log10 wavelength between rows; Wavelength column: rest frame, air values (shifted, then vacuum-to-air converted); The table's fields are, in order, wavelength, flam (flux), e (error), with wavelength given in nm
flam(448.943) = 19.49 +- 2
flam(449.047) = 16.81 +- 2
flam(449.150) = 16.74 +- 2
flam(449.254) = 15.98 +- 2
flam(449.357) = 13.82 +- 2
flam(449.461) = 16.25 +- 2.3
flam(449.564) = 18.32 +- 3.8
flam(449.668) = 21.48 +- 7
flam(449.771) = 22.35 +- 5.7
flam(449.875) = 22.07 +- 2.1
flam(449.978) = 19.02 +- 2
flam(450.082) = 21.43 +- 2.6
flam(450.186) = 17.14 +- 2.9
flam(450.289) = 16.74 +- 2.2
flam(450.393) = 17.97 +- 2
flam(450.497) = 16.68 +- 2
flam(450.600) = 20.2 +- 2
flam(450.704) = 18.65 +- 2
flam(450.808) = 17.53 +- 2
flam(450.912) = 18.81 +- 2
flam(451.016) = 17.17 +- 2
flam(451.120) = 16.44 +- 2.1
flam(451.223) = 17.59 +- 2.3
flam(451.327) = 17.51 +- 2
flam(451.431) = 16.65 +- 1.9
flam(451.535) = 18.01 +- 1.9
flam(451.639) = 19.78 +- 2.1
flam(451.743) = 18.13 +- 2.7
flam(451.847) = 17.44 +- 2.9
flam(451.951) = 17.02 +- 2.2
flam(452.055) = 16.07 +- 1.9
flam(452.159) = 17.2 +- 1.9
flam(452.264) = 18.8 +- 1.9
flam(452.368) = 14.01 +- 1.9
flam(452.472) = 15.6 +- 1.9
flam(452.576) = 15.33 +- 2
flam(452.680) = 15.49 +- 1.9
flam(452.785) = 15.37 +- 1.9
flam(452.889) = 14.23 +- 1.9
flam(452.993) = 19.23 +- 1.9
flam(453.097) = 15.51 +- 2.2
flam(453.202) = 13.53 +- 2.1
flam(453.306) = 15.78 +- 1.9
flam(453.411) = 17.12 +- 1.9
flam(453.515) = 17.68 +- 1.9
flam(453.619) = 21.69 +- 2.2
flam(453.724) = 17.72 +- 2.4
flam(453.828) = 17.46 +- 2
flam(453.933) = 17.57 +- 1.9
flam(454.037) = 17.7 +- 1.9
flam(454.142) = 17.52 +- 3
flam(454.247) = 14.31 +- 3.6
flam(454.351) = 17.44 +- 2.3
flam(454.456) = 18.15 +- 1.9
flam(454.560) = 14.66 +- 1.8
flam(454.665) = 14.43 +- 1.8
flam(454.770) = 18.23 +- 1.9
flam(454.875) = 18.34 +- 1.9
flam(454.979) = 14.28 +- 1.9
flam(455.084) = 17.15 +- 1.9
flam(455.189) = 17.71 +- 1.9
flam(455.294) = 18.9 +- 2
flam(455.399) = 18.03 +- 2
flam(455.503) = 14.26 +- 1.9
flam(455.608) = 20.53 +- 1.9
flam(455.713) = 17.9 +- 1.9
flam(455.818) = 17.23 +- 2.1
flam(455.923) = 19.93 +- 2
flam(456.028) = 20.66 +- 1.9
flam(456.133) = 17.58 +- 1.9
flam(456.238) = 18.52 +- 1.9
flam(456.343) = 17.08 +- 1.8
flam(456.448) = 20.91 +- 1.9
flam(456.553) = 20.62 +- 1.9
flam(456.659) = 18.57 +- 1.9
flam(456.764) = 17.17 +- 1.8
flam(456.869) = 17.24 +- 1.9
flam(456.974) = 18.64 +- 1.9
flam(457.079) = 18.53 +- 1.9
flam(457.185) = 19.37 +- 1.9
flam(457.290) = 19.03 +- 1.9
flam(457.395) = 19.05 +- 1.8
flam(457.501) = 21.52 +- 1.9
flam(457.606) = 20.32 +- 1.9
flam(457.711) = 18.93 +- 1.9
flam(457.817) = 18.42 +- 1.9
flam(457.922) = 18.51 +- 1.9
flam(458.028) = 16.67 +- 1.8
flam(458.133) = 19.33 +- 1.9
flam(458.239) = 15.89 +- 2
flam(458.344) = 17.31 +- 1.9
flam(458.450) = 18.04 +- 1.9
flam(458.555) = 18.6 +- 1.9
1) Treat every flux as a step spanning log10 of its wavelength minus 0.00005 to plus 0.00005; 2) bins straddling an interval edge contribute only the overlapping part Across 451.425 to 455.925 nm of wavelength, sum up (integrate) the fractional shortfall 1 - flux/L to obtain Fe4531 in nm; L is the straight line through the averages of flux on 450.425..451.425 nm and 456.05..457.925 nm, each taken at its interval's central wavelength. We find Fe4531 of 0.32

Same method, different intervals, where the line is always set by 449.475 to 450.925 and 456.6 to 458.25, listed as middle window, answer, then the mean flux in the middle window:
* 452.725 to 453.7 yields 0.11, 16.7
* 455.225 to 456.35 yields 0.03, 18.3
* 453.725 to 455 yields 0.14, 16.8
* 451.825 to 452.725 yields 0.13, 16.3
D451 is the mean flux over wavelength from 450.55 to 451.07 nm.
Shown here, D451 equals 18.4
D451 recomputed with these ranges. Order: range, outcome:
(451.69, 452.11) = 17.2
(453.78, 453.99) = 17.5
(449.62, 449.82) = 22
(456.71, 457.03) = 17.7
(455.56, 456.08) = 19.2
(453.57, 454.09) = 18.4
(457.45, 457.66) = 21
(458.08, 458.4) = 17.5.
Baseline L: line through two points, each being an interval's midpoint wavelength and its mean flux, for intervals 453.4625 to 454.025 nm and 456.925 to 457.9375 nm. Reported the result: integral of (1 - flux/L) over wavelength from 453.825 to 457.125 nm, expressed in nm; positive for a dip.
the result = 0.189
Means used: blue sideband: 18.4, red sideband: 19.3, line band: 17.7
